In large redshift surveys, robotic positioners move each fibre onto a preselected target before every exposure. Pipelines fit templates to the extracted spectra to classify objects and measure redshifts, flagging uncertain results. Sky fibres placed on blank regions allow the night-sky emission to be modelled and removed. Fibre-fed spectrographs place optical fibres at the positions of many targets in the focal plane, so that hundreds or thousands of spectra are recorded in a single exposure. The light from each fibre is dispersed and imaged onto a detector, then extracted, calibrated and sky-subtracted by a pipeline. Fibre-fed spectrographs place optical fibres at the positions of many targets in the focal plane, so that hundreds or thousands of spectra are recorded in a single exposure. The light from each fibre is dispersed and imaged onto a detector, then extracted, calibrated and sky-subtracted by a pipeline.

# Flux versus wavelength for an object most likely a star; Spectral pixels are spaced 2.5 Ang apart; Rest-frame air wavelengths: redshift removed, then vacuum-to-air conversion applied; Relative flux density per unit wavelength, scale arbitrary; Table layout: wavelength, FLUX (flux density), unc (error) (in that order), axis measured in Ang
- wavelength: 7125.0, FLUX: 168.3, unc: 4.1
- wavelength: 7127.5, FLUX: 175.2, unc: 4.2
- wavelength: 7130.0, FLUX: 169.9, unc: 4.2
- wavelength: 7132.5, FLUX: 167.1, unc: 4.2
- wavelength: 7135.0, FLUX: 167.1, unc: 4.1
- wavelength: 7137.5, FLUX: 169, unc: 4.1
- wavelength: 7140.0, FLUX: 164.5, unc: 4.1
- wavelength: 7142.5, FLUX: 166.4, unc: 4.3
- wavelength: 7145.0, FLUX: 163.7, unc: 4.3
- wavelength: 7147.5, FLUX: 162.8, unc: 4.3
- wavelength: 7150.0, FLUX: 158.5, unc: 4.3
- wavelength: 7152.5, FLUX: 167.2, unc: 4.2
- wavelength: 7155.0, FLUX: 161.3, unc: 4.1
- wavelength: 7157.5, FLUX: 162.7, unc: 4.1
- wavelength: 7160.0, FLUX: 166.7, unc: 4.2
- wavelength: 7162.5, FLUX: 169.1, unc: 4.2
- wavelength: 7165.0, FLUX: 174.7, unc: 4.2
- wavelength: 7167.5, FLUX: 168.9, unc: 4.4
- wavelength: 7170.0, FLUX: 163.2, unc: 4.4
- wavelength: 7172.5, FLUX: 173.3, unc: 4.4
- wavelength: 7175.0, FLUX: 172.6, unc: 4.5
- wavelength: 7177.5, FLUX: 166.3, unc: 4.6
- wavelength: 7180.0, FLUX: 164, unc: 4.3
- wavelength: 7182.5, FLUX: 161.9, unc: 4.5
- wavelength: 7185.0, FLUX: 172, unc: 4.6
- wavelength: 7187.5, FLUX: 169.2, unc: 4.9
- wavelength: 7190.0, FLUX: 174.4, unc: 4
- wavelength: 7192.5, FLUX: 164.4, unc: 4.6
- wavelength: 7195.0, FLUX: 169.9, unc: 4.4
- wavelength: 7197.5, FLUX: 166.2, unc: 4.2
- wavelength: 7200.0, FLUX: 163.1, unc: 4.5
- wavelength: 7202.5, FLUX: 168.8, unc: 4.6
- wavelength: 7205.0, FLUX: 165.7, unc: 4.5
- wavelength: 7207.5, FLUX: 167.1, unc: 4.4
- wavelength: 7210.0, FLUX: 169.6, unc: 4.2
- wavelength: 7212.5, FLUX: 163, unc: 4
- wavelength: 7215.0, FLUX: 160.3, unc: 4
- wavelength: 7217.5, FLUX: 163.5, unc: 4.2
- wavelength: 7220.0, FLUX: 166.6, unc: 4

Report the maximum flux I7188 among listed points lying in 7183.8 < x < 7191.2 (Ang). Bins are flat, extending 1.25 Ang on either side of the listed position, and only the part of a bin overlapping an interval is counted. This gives 174.4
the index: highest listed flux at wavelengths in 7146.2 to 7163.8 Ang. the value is 169.1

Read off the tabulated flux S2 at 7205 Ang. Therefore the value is 165.7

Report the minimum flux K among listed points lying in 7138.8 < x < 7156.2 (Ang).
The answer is 158.5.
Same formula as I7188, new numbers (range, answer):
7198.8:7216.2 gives 169.6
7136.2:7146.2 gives 169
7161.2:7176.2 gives 174.7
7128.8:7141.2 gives 169.9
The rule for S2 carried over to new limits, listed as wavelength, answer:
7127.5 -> 175.2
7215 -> 160.3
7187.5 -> 169.2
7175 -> 172.6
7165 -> 174.7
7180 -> 164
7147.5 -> 162.8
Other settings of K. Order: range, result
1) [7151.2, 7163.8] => 161.3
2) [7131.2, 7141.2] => 164.5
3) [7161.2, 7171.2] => 163.2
